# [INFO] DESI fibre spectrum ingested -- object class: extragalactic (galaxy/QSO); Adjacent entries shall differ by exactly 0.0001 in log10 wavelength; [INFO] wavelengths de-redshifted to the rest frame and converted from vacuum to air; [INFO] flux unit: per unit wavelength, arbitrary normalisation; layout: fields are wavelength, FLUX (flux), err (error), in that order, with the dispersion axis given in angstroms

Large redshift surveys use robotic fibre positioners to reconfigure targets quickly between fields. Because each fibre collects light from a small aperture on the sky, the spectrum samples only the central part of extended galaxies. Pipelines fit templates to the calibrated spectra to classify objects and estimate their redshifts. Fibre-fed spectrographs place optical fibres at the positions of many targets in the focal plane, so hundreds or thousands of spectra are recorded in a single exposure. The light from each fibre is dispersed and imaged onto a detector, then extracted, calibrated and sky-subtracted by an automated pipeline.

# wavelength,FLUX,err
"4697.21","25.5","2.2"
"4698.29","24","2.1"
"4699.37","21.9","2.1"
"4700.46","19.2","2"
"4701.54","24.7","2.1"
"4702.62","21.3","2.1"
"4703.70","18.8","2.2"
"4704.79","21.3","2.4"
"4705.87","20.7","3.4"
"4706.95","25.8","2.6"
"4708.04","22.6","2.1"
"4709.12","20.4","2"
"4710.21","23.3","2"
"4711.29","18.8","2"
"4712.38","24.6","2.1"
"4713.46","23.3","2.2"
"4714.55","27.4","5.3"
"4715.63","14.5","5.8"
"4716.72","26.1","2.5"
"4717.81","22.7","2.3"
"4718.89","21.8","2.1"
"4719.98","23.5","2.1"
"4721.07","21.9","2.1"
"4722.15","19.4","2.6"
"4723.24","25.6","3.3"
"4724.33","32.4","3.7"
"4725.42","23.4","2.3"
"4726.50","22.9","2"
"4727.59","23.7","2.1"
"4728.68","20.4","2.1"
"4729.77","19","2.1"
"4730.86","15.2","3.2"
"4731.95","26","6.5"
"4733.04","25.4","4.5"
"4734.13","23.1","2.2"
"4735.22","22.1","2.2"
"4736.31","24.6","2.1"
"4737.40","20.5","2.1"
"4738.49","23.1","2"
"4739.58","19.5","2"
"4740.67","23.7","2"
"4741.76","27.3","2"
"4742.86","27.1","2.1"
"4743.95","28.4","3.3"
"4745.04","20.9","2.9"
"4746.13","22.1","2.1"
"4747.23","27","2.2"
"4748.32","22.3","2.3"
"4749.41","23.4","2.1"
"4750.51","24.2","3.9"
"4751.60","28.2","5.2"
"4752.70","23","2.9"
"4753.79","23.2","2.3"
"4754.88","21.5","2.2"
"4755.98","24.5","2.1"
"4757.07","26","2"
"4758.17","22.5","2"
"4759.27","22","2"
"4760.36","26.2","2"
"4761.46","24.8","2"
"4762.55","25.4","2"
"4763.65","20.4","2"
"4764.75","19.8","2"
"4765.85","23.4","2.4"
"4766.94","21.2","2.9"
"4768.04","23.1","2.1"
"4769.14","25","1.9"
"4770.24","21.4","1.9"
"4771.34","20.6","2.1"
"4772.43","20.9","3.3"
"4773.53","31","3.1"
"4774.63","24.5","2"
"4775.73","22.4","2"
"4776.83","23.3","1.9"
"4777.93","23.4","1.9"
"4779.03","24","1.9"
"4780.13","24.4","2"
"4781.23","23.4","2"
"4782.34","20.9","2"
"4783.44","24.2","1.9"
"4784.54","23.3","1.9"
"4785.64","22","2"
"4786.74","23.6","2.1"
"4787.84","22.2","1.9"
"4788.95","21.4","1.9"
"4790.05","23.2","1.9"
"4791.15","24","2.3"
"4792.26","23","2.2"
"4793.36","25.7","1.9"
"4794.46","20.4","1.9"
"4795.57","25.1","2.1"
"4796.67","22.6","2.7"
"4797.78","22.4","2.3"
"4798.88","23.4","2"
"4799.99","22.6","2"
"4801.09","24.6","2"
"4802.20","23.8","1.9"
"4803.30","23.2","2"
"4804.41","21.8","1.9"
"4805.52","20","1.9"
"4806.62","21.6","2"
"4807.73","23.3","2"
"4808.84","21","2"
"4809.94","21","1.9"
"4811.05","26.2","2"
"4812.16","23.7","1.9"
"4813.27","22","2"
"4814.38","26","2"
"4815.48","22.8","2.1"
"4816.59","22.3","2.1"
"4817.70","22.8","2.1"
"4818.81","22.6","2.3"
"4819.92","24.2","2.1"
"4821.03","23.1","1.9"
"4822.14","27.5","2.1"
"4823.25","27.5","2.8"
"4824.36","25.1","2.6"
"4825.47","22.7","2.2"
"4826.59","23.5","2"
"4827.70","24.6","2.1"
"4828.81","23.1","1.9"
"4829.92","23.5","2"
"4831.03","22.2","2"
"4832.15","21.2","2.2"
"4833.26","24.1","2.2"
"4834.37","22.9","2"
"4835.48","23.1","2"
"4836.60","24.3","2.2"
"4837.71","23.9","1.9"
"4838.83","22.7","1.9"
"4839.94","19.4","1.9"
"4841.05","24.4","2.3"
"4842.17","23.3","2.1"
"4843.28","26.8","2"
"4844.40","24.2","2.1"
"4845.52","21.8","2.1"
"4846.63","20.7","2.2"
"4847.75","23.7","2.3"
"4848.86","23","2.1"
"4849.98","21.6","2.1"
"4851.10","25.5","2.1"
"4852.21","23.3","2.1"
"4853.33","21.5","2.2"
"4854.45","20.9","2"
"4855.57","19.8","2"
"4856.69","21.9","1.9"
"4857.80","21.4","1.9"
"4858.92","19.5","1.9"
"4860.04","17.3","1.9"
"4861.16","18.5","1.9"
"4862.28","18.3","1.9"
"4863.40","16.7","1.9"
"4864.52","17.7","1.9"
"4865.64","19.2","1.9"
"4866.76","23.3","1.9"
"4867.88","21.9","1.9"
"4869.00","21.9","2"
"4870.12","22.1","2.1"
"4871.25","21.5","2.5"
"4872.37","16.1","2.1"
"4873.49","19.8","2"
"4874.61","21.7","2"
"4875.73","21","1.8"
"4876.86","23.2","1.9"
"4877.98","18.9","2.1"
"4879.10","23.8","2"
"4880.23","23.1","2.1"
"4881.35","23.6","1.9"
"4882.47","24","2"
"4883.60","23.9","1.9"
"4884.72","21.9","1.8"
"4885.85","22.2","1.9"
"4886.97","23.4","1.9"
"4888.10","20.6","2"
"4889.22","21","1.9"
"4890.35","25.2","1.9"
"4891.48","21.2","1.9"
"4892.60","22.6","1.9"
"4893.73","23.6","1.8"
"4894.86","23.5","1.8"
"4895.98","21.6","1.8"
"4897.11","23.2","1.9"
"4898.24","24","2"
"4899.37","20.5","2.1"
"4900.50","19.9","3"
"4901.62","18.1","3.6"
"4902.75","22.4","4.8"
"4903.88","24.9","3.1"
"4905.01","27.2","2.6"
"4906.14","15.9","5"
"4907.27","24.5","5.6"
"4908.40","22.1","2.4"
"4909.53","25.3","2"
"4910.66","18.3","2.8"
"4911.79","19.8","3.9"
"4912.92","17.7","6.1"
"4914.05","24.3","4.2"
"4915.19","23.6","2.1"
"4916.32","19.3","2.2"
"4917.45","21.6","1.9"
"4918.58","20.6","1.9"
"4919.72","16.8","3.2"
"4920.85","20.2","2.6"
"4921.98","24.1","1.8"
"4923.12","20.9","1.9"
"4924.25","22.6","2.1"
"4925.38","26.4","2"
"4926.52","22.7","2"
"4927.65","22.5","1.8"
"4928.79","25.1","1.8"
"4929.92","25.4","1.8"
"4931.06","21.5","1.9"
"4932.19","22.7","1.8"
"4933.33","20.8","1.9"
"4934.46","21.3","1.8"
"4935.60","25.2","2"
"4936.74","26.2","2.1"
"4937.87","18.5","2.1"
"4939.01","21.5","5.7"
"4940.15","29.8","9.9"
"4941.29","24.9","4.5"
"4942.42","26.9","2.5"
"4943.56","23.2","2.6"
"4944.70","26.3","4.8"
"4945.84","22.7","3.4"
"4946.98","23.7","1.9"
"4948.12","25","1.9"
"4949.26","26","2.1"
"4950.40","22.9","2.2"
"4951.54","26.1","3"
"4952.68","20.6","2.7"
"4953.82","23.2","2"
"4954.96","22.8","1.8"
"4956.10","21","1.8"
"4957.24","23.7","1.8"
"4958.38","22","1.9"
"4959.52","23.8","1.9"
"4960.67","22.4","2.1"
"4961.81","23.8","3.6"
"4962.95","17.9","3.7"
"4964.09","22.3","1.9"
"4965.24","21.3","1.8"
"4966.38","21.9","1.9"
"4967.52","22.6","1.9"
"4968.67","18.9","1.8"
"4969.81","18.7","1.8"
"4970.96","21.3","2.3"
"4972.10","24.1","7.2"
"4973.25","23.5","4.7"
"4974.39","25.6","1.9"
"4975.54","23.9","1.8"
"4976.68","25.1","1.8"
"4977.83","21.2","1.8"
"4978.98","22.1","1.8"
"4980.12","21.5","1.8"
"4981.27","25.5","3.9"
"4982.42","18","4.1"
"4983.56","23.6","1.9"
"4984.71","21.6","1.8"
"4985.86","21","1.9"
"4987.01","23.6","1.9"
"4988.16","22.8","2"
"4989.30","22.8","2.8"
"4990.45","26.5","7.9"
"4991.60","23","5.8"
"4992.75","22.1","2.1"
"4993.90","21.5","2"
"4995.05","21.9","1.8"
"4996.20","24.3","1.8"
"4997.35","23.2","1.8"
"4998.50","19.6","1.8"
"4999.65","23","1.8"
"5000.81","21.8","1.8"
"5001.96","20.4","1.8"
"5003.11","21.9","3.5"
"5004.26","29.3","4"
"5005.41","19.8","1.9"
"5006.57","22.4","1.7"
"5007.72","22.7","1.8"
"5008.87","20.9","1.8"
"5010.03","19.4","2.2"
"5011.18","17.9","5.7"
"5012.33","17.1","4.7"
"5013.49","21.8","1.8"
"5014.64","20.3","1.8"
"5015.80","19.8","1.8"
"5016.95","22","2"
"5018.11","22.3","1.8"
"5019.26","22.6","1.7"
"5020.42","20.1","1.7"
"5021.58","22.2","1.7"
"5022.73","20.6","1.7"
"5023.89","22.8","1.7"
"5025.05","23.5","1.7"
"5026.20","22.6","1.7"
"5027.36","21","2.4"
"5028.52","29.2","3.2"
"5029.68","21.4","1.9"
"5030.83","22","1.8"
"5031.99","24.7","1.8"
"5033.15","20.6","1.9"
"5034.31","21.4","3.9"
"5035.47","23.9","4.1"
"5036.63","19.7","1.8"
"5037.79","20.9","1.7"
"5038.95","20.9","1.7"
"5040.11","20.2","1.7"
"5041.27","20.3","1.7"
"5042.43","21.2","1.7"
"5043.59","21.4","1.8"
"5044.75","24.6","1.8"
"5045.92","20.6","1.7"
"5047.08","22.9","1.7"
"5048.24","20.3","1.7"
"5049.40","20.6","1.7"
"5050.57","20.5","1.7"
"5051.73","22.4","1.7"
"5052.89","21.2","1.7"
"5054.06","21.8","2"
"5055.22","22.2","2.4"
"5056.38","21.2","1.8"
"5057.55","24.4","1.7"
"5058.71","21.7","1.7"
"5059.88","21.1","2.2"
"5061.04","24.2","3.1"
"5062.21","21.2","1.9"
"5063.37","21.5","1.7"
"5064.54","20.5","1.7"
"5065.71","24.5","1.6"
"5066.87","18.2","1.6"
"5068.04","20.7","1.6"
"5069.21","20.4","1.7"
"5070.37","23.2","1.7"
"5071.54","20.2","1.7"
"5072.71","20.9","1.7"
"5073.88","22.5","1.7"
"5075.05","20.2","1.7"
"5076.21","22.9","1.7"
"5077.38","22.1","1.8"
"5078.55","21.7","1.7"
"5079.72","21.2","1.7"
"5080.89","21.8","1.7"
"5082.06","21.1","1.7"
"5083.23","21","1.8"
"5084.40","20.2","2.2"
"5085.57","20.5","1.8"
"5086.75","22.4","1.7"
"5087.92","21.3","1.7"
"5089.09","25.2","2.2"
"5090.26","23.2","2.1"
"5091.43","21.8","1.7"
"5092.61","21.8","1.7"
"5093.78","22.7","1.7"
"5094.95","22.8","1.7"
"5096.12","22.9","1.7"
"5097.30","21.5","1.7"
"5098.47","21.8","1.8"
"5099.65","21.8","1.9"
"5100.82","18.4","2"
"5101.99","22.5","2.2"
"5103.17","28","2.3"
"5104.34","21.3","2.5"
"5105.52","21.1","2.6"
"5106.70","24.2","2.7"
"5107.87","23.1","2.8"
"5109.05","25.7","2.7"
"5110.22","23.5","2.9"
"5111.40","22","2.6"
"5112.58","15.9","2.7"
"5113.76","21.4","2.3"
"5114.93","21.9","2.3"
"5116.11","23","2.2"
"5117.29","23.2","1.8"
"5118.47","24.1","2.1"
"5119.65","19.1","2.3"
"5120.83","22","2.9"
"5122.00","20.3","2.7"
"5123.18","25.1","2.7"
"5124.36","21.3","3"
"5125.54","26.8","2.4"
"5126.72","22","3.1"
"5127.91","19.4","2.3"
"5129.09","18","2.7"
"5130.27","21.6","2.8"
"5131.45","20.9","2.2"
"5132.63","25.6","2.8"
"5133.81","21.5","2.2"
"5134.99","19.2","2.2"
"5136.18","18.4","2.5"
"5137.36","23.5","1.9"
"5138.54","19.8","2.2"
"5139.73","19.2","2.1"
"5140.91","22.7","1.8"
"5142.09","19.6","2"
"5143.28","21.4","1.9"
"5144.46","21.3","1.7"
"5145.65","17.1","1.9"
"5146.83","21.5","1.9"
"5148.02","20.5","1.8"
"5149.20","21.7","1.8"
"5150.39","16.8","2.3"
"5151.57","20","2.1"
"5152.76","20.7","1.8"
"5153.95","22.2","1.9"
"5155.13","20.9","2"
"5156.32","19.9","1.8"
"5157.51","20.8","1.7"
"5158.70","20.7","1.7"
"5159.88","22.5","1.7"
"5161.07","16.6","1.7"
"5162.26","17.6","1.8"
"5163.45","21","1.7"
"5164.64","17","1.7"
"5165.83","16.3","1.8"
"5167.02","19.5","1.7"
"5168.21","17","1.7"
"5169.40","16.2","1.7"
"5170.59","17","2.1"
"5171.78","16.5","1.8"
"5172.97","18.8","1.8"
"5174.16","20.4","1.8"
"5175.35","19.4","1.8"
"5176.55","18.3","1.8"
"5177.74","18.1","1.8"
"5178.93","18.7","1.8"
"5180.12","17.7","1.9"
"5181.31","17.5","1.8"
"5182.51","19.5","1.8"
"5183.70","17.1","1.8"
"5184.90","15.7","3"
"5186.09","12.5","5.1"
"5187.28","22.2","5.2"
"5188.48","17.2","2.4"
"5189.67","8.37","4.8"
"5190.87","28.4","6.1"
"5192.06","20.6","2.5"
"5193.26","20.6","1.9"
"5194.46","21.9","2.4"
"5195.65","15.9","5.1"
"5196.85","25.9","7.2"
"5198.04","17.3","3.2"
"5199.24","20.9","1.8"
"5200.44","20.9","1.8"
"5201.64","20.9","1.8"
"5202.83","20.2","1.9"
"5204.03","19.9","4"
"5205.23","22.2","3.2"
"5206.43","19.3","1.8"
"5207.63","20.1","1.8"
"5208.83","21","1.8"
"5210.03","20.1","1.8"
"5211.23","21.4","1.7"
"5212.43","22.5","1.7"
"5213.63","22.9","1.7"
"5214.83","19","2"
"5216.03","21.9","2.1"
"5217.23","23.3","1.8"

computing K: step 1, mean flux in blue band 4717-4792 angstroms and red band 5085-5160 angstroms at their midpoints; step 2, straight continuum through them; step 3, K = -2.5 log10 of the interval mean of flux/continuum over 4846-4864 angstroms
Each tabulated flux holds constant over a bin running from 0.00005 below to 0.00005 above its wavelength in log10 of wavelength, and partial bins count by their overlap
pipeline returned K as 0.100 mag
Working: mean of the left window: 23.3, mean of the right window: 21.6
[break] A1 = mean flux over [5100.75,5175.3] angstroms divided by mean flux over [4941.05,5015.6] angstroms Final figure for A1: 0.92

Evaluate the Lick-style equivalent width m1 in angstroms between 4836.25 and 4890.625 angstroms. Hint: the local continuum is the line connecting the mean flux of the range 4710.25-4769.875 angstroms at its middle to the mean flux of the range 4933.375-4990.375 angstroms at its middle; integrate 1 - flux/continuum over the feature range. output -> 3.3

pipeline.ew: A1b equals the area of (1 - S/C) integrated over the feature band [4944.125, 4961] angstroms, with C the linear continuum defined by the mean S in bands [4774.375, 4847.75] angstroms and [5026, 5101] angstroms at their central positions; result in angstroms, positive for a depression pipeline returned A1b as -0.8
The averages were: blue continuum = 23.2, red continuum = 21.8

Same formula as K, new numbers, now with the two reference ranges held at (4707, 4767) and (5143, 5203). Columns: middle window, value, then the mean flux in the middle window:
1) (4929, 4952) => -0.13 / 24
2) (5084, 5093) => -0.11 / 22.1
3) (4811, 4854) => -0.05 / 23.5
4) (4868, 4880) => 0.04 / 21.1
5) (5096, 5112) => -0.15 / 22.7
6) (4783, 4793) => -0.01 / 23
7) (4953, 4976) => -0.06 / 22.2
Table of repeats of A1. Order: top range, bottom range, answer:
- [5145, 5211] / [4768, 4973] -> 0.85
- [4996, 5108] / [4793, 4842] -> 0.94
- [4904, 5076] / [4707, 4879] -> 0.97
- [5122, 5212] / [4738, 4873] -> 0.87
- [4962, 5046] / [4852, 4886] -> 1.05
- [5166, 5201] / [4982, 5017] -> 0.85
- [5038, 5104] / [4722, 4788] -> 0.93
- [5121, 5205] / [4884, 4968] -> 0.88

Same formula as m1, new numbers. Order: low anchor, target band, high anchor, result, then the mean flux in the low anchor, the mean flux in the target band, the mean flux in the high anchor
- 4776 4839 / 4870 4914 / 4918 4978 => 2.2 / 23.3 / 21.9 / 22.9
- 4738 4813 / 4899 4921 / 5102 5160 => 1.4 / 23.4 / 21.2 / 21.5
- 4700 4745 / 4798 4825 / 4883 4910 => -0.9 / 22.8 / 23.4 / 22.4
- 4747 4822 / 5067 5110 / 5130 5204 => -3.7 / 23.3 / 22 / 19.5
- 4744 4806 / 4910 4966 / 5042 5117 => -0.4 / 23.3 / 22.7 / 21.9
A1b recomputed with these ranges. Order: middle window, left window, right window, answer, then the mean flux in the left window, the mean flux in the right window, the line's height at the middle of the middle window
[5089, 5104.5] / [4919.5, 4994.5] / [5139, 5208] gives -1.44 angstroms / 22.9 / 19.3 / 20.6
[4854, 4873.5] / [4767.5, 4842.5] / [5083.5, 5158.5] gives 2.62 angstroms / 23.3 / 21.6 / 23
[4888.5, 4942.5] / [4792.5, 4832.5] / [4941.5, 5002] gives 1.27 angstroms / 23.3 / 22.8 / 23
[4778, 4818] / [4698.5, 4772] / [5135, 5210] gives -0.95 angstroms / 23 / 19.4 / 22.5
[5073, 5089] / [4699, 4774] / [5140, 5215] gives -1.01 angstroms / 23.1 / 19.5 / 20.3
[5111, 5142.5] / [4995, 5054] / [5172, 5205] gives -2.07 angstroms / 21.7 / 19.1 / 20.1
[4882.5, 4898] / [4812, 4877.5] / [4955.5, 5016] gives -0.34 angstroms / 22.3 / 22.1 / 22.2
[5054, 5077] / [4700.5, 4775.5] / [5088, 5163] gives 0.06 angstroms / 23.1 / 21.5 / 21.7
